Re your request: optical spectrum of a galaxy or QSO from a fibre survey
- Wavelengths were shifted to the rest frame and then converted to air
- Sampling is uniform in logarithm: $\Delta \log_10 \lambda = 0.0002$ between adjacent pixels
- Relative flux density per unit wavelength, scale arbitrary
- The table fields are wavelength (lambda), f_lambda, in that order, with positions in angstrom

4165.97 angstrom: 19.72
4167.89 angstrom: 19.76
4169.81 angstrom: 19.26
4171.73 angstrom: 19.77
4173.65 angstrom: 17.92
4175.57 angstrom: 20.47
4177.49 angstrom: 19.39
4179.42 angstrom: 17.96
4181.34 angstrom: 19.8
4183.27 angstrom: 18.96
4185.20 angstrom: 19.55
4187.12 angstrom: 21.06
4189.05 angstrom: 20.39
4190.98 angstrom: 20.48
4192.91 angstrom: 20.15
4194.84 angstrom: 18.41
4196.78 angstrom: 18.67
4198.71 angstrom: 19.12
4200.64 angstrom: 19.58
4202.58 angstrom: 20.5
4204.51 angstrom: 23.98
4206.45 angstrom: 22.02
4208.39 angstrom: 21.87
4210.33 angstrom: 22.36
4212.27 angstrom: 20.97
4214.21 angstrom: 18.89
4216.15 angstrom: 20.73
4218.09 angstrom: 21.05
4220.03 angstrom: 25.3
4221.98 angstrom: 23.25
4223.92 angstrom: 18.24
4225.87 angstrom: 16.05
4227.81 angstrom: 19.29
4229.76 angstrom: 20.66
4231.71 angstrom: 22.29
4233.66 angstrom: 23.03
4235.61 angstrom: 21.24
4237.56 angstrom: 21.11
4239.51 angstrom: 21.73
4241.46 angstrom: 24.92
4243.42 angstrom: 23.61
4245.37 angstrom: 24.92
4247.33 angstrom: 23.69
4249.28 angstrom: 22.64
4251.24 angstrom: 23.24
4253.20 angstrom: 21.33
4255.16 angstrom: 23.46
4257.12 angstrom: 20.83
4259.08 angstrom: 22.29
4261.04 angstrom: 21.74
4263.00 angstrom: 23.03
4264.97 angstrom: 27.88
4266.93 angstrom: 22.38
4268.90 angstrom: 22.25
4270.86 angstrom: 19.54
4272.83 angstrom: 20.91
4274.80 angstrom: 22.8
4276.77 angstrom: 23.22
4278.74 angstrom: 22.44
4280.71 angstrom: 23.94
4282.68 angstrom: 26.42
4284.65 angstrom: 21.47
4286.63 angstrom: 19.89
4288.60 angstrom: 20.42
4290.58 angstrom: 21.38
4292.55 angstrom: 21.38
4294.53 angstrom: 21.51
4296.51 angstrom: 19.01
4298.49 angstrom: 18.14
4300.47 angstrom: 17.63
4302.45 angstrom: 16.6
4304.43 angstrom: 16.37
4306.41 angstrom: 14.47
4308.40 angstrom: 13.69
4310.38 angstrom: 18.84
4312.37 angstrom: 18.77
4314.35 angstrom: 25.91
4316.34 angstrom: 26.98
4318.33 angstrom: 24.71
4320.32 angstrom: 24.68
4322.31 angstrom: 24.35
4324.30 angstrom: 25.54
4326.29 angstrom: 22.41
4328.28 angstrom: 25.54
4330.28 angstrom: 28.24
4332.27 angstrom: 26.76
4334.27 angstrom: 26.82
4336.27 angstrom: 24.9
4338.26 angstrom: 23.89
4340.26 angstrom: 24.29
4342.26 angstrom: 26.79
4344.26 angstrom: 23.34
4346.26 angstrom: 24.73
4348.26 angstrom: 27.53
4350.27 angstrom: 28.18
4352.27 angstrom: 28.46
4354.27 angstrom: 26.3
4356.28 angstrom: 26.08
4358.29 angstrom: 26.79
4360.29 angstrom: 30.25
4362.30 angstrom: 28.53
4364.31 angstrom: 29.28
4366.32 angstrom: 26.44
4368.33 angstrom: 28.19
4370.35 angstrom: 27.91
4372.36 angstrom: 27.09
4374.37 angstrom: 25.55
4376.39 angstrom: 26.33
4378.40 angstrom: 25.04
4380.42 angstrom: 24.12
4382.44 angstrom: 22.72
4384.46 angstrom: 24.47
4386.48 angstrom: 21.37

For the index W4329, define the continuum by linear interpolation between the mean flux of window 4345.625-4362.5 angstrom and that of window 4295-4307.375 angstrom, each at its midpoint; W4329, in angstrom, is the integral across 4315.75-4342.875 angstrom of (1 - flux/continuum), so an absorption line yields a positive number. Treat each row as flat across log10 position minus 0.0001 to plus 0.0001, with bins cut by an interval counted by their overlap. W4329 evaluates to -3.38 angstrom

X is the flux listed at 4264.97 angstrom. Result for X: 27.88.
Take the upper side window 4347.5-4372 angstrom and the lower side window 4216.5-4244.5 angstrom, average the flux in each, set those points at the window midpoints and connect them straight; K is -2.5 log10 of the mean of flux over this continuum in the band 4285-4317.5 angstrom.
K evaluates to 0.27 mag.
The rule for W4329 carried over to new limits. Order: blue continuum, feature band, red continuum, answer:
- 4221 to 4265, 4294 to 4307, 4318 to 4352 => 3.5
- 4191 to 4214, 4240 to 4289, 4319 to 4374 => 0.6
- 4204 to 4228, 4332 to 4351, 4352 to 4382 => 0.2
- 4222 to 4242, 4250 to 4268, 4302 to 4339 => -1.2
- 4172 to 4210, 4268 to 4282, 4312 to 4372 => 0.7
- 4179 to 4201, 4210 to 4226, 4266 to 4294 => -0.5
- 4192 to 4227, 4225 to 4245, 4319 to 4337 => 0.1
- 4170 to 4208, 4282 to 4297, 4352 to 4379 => 1.7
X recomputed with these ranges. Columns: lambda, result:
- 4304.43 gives 16.37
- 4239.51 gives 21.73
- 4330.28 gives 28.24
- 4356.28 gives 26.08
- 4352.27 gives 28.46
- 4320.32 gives 24.68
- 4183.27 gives 18.96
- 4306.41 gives 14.47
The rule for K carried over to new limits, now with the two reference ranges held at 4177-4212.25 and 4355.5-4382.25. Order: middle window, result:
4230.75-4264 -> -0.02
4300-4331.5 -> 0.15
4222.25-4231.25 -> 0.13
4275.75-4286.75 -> 0.02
